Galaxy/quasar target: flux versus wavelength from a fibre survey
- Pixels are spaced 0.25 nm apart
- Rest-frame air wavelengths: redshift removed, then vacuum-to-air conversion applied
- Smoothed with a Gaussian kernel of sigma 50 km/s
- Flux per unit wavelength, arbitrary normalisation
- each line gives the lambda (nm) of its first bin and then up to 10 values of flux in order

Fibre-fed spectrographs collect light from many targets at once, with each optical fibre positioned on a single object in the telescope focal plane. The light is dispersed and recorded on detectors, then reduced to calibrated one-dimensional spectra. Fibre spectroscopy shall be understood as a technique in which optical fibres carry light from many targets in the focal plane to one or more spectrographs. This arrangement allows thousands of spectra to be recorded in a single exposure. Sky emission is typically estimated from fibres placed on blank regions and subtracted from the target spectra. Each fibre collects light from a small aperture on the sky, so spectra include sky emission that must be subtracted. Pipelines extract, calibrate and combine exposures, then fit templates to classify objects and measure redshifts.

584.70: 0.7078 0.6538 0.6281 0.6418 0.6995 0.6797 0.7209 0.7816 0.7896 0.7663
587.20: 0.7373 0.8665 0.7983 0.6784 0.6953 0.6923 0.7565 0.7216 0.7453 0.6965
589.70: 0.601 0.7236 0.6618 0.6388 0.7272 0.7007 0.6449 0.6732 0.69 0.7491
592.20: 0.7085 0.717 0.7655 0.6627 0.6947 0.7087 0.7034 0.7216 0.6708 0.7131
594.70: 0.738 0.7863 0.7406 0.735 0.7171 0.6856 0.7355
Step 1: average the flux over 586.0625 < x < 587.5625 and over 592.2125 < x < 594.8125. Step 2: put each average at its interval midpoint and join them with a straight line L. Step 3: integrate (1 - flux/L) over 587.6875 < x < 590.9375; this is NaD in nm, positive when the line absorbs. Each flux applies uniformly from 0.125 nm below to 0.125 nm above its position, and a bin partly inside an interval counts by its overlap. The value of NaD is 0.22 nm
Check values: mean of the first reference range 0.775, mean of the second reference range 0.709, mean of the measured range 0.699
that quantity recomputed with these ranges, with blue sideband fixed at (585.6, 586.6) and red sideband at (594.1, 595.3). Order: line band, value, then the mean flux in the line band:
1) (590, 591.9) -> 0.12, 0.681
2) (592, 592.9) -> 0.00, 0.726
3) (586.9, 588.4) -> -0.06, 0.753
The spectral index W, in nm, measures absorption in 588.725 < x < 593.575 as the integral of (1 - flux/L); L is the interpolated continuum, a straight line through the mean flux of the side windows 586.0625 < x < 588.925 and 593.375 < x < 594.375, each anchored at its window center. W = 0.168 nm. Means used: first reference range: 0.752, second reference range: 0.701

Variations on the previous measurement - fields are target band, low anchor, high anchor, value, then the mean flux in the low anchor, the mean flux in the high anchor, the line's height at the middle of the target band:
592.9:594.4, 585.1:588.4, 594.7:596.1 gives 0.07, 0.729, 0.733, 0.733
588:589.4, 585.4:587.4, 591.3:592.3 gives 0.01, 0.736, 0.704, 0.722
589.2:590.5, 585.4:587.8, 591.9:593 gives 0.11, 0.751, 0.723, 0.735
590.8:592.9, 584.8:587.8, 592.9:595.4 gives 0.04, 0.73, 0.716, 0.72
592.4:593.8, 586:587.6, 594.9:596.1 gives 0.06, 0.773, 0.73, 0.742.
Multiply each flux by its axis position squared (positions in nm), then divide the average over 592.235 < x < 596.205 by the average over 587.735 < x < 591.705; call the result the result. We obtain 1.1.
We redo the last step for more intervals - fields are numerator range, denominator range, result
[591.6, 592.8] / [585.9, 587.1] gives 0.98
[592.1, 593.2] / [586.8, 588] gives 0.93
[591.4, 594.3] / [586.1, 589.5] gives 0.96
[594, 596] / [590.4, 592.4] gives 1.06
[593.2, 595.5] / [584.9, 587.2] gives 1.05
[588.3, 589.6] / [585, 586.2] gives 1.09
